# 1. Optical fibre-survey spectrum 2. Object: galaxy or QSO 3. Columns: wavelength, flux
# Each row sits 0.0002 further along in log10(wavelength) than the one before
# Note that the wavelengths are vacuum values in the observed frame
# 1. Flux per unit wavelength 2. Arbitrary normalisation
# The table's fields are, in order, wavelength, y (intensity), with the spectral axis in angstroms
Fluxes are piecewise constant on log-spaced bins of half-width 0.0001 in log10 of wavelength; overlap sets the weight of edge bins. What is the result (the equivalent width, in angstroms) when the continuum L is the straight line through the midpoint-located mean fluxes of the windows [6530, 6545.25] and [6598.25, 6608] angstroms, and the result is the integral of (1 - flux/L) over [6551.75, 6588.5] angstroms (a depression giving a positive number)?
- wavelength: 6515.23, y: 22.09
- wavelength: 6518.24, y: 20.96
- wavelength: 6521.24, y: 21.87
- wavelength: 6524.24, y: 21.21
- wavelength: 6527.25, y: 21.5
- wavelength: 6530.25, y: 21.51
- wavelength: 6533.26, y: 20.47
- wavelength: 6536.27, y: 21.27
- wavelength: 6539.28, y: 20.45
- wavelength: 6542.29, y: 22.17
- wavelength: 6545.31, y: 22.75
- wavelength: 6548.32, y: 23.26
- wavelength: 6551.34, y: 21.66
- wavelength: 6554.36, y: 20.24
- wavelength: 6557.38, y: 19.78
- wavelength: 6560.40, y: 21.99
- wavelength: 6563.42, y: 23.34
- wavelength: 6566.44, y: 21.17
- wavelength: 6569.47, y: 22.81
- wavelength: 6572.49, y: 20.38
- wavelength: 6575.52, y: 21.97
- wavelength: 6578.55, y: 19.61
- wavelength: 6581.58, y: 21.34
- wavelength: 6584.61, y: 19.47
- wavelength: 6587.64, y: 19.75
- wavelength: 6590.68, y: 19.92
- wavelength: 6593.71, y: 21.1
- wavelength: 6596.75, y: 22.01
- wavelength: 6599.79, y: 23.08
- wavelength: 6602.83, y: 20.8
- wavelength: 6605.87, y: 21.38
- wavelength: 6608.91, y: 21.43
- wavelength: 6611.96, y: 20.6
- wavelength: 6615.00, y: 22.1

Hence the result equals 0.8 angstroms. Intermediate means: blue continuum 21.3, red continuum 21.7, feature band 21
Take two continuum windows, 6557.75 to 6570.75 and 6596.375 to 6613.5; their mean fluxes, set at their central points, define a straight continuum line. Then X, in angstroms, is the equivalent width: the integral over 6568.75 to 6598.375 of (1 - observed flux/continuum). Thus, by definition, 1.4 angstroms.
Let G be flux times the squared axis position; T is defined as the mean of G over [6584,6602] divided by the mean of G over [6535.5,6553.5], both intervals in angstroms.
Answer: 1.0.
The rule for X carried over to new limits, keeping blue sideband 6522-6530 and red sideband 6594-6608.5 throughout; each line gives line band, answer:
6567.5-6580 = 0.24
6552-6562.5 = 0.32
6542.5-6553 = -0.46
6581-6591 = 0.76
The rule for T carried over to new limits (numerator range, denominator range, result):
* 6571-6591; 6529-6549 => 0.95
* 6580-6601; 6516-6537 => 1.00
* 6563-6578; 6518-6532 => 1.03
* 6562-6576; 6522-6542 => 1.05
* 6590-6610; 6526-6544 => 1.03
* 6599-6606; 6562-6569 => 0.98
